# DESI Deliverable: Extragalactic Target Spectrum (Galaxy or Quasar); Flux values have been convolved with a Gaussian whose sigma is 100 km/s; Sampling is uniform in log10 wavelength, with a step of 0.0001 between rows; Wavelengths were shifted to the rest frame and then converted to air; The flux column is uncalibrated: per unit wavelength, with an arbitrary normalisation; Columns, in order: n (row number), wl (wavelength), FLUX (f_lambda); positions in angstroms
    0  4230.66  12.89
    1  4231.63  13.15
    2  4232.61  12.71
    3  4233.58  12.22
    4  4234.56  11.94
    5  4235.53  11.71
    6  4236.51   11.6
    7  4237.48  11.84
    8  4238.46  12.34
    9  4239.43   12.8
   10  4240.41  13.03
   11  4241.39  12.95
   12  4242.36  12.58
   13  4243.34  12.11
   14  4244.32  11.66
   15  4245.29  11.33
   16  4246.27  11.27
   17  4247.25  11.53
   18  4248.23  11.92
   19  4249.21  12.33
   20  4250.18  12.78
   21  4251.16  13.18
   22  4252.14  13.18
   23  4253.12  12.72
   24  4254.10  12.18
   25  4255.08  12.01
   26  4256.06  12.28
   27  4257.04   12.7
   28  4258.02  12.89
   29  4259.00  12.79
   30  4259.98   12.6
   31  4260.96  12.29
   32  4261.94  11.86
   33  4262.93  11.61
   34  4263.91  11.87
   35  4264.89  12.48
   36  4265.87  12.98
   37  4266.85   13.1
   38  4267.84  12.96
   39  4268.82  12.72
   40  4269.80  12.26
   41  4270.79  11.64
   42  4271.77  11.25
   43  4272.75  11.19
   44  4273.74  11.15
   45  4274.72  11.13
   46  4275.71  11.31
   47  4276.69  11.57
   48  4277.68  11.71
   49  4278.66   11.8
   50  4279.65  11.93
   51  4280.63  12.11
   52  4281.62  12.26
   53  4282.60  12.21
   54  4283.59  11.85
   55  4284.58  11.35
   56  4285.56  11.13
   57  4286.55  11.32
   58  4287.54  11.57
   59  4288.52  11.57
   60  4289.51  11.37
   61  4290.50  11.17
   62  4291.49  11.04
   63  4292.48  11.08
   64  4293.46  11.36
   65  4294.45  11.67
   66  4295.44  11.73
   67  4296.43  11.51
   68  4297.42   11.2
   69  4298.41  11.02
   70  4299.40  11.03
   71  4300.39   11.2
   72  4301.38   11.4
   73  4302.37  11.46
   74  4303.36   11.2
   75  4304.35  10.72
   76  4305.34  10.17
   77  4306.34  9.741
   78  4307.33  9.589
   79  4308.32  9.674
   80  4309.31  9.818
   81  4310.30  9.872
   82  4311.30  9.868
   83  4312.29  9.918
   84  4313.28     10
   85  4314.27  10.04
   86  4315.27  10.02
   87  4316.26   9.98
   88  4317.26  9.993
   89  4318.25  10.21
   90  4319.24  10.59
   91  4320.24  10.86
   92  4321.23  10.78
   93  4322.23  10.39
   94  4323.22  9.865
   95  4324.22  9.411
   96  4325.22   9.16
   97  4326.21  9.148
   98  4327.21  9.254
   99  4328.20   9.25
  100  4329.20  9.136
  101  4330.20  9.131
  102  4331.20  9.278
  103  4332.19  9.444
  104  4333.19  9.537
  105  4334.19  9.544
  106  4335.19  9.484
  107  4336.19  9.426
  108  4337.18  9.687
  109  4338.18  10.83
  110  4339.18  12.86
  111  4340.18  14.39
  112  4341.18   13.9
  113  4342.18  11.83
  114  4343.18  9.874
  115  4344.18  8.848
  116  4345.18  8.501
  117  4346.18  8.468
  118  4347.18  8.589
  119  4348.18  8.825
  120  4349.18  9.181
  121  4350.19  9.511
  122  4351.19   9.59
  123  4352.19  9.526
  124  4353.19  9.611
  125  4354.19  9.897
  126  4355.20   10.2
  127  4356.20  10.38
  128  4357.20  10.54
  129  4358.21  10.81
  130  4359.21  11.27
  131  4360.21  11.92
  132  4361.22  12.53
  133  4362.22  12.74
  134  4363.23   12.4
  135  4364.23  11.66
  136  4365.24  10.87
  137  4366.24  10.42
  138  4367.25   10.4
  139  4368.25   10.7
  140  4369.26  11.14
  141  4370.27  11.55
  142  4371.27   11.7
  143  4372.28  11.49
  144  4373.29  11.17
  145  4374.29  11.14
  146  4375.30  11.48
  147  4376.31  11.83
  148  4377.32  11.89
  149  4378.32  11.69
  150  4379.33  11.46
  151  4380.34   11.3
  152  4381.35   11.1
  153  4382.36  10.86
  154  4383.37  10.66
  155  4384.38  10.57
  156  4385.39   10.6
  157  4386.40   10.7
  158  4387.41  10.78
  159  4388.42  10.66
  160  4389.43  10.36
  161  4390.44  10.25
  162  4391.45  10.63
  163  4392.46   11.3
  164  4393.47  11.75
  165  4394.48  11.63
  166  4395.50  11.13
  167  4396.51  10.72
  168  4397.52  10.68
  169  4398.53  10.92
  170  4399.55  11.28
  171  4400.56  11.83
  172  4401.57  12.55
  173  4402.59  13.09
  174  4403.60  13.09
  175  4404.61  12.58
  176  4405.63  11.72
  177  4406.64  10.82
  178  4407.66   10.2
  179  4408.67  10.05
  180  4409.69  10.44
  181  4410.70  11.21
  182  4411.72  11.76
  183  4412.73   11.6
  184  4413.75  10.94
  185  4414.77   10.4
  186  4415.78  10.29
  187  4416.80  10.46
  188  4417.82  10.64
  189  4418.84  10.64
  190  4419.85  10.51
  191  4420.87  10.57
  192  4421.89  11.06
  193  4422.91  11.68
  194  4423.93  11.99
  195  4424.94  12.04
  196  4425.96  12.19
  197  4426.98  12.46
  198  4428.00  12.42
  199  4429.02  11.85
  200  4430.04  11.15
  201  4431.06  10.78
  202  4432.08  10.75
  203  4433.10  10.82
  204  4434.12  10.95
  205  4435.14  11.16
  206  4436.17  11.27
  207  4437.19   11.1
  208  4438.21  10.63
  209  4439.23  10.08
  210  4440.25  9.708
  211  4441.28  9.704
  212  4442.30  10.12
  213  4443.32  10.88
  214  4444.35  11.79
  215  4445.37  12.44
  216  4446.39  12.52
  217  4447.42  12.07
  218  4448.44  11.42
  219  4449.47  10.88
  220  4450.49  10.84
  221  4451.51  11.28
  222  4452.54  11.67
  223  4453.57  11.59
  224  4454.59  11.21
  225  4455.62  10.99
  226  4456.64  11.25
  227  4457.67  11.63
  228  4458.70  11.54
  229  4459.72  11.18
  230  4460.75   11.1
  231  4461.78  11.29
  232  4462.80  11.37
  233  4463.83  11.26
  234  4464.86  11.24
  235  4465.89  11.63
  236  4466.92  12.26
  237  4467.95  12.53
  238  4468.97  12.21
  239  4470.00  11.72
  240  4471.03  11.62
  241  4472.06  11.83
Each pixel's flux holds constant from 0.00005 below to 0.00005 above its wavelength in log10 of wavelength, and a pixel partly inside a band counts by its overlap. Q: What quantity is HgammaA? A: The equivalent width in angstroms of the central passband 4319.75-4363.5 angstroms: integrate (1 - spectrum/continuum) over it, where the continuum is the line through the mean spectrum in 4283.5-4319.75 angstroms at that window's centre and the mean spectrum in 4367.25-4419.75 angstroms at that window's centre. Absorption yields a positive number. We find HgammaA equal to 2.9 angstroms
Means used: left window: 10.8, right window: 11.2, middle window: 10.2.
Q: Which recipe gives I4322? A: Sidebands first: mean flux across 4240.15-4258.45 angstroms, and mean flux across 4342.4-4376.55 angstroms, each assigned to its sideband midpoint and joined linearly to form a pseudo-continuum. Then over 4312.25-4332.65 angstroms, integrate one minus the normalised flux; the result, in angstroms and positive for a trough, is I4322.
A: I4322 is 2.5 angstroms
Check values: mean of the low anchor 12.3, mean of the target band 9.8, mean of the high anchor 10.6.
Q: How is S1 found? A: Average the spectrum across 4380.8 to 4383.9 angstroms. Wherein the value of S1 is 10.9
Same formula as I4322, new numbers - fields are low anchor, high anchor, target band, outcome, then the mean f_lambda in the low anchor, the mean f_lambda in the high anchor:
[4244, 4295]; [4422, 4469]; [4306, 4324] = 2.6 angstroms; 11.9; 11.4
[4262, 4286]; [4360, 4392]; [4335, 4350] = 1.5 angstroms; 11.9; 11.2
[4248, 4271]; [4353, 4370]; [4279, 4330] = 5.2 angstroms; 12.5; 11.1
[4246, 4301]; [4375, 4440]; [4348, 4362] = 1.3 angstroms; 11.9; 11.2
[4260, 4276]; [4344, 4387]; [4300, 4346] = 4.4 angstroms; 12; 10.7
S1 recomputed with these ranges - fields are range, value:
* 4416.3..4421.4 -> 10.6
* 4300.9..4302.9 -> 11.4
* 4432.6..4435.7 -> 11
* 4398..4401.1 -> 11.4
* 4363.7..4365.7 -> 11.3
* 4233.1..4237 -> 11.9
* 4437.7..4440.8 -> 10.1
